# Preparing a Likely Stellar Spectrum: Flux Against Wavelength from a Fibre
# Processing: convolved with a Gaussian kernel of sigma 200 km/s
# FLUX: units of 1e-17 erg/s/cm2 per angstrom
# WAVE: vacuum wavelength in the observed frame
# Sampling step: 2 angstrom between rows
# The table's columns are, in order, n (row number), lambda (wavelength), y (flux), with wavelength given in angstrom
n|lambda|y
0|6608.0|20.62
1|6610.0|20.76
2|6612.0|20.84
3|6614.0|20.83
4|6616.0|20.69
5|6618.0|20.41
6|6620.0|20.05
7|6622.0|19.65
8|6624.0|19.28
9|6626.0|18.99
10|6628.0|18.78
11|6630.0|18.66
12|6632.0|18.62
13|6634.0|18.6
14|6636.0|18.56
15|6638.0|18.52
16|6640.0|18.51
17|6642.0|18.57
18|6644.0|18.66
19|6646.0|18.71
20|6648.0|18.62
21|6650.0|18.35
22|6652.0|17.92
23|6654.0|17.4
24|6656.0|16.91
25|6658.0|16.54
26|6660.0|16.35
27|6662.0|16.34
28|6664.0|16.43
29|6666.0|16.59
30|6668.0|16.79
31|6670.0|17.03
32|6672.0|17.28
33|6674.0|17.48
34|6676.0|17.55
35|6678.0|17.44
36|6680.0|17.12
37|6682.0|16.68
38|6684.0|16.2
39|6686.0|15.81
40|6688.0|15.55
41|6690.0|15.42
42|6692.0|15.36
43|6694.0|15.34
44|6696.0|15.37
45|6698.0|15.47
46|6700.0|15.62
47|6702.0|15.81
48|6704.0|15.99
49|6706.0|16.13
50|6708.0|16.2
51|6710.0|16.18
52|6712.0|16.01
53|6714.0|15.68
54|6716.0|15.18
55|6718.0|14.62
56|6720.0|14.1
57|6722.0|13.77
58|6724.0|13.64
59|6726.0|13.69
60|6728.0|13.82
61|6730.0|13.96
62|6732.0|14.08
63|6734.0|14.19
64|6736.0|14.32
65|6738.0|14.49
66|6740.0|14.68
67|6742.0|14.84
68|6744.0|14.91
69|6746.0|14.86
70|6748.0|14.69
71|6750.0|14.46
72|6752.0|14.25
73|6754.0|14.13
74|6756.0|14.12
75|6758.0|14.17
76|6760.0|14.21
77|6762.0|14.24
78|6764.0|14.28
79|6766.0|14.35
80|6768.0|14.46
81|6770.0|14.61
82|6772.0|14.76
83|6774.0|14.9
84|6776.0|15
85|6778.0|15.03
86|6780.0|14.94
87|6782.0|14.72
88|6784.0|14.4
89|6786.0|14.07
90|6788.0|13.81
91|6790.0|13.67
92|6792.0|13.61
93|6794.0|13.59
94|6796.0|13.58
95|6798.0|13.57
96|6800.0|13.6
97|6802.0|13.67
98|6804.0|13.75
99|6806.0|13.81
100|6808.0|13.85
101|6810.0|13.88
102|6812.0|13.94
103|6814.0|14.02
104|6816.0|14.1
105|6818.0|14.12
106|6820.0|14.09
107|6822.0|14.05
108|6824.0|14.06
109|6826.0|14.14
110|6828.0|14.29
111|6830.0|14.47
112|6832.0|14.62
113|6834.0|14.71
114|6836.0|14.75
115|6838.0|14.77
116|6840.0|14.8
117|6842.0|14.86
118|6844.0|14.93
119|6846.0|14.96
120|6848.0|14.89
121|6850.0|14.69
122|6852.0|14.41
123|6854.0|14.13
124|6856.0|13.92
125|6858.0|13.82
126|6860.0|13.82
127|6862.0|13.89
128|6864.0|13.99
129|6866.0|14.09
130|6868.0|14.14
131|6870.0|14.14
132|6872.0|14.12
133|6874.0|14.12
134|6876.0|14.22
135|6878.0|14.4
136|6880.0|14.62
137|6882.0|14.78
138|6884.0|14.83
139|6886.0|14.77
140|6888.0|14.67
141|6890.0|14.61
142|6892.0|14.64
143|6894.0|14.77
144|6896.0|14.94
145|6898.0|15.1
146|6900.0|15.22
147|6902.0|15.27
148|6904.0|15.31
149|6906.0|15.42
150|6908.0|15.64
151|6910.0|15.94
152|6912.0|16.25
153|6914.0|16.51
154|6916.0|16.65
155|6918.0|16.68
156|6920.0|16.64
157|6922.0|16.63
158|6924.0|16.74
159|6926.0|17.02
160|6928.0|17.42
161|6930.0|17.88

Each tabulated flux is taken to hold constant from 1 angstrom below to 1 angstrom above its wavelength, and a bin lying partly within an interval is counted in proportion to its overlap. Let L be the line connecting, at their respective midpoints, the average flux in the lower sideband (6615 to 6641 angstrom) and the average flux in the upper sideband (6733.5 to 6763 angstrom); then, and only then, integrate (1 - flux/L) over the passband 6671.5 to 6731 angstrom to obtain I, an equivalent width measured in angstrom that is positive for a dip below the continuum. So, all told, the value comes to 2.6 angstrom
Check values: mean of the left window 19.2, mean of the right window 14.4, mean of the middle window 15.6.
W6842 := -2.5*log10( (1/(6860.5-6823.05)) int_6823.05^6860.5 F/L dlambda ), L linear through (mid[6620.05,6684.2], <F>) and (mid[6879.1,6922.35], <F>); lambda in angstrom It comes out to 0.11 mag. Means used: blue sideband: 17.8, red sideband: 15.4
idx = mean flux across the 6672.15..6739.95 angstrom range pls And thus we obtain 15.4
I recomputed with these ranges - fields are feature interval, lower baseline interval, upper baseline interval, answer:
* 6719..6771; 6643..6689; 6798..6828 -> 3.8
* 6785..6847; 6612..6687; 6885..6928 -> 9.0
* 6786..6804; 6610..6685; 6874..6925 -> 3.1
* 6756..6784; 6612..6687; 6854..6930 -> 3.5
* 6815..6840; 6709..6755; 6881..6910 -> 0.8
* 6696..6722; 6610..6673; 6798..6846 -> 2.1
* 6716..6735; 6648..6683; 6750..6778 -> 1.8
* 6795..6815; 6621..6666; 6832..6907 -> 2.3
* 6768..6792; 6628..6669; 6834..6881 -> 1.8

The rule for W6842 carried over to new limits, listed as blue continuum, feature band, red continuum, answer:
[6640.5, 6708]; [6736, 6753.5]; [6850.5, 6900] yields 0.09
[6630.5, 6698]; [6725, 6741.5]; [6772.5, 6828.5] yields 0.10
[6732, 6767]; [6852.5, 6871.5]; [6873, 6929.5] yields 0.09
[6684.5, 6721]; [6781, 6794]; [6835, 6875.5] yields 0.07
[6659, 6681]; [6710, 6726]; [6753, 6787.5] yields 0.07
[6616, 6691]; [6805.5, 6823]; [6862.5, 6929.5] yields 0.15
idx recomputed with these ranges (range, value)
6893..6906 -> 15.1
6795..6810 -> 13.7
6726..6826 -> 14.2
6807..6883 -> 14.3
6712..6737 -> 14.3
